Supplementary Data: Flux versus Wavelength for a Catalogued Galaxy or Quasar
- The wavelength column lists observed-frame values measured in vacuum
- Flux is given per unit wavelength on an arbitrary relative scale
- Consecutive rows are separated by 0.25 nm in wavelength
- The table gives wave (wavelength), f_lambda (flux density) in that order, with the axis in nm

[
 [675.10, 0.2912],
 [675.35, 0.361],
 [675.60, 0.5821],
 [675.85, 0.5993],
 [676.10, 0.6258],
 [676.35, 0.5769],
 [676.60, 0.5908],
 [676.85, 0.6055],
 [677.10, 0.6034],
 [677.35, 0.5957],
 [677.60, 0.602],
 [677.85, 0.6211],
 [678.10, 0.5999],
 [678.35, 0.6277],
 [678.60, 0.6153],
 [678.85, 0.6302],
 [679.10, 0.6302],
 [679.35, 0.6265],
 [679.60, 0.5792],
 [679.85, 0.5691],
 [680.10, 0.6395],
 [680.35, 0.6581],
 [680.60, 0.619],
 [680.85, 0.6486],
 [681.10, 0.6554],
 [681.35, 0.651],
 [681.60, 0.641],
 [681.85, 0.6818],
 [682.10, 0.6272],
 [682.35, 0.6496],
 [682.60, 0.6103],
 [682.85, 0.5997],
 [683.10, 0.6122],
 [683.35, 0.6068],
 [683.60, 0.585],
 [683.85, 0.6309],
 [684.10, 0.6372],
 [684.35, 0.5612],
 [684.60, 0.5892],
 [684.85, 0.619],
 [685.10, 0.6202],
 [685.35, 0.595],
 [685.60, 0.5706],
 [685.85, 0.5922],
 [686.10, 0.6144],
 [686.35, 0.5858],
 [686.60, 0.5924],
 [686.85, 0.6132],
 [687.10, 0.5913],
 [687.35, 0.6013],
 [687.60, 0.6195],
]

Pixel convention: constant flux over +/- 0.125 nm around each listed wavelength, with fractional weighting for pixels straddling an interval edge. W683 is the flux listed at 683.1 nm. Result 0.6122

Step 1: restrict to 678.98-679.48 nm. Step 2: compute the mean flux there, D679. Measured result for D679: 0.628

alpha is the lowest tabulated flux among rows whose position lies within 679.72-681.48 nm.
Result 0.5691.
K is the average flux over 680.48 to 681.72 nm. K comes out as 0.643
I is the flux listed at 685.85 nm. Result 0.5922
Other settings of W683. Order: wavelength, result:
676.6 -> 0.5908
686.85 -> 0.6132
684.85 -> 0.619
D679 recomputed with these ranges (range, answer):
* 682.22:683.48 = 0.616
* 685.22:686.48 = 0.592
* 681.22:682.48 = 0.65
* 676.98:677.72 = 0.6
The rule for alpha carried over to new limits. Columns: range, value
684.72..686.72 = 0.5706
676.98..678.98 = 0.5957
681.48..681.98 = 0.641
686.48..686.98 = 0.5924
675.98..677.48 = 0.5769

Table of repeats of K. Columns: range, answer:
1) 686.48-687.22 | 0.599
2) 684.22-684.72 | 0.576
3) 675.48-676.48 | 0.596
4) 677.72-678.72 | 0.616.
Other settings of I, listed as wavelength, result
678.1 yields 0.5999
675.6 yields 0.5821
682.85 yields 0.5997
